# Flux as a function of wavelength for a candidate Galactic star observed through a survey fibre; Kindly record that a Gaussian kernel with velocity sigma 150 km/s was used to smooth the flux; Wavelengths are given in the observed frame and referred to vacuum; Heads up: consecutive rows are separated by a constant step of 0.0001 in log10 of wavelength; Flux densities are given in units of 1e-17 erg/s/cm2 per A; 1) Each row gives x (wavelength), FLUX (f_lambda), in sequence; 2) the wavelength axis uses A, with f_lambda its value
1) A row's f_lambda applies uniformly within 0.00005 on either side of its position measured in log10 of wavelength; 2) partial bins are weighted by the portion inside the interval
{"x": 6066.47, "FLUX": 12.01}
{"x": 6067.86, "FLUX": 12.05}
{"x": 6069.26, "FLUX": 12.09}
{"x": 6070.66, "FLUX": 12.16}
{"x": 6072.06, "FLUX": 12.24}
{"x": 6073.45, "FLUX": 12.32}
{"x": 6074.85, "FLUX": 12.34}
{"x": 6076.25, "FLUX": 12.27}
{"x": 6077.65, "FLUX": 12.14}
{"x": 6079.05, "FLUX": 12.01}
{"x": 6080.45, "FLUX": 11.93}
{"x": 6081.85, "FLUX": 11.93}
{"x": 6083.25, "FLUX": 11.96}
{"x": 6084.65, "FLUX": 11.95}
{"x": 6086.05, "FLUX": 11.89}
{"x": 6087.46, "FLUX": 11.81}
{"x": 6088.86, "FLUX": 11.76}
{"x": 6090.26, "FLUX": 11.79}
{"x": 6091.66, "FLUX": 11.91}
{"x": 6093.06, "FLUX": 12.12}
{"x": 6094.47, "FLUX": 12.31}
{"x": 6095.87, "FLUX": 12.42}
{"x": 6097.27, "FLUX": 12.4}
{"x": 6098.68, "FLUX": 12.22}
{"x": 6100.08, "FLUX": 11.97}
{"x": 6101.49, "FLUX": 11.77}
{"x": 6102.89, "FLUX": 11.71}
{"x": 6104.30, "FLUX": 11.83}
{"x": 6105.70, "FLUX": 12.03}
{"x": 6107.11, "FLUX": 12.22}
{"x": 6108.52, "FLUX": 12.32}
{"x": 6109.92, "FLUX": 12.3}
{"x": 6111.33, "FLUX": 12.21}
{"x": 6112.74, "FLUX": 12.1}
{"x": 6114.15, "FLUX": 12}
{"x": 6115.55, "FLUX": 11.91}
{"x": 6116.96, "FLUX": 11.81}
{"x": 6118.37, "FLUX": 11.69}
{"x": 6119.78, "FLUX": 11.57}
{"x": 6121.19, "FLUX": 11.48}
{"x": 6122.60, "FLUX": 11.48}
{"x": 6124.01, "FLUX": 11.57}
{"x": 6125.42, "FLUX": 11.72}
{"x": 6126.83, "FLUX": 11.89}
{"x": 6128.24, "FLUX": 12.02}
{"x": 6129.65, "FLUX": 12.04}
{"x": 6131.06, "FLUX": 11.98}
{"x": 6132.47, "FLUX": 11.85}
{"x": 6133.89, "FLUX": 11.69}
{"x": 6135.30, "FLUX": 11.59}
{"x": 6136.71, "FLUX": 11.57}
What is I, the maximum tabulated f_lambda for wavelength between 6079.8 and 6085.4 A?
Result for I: 11.96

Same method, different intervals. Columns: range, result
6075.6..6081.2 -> 12.27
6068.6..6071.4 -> 12.16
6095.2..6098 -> 12.42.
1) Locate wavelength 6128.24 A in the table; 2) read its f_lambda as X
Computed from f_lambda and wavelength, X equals 12.02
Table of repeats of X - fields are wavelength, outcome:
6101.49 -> 11.77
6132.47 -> 11.85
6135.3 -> 11.59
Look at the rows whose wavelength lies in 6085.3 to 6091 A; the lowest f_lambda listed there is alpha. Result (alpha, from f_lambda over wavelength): 11.76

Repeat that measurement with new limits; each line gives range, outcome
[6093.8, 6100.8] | 11.97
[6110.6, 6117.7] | 11.81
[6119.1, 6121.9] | 11.48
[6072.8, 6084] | 11.93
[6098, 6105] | 11.71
